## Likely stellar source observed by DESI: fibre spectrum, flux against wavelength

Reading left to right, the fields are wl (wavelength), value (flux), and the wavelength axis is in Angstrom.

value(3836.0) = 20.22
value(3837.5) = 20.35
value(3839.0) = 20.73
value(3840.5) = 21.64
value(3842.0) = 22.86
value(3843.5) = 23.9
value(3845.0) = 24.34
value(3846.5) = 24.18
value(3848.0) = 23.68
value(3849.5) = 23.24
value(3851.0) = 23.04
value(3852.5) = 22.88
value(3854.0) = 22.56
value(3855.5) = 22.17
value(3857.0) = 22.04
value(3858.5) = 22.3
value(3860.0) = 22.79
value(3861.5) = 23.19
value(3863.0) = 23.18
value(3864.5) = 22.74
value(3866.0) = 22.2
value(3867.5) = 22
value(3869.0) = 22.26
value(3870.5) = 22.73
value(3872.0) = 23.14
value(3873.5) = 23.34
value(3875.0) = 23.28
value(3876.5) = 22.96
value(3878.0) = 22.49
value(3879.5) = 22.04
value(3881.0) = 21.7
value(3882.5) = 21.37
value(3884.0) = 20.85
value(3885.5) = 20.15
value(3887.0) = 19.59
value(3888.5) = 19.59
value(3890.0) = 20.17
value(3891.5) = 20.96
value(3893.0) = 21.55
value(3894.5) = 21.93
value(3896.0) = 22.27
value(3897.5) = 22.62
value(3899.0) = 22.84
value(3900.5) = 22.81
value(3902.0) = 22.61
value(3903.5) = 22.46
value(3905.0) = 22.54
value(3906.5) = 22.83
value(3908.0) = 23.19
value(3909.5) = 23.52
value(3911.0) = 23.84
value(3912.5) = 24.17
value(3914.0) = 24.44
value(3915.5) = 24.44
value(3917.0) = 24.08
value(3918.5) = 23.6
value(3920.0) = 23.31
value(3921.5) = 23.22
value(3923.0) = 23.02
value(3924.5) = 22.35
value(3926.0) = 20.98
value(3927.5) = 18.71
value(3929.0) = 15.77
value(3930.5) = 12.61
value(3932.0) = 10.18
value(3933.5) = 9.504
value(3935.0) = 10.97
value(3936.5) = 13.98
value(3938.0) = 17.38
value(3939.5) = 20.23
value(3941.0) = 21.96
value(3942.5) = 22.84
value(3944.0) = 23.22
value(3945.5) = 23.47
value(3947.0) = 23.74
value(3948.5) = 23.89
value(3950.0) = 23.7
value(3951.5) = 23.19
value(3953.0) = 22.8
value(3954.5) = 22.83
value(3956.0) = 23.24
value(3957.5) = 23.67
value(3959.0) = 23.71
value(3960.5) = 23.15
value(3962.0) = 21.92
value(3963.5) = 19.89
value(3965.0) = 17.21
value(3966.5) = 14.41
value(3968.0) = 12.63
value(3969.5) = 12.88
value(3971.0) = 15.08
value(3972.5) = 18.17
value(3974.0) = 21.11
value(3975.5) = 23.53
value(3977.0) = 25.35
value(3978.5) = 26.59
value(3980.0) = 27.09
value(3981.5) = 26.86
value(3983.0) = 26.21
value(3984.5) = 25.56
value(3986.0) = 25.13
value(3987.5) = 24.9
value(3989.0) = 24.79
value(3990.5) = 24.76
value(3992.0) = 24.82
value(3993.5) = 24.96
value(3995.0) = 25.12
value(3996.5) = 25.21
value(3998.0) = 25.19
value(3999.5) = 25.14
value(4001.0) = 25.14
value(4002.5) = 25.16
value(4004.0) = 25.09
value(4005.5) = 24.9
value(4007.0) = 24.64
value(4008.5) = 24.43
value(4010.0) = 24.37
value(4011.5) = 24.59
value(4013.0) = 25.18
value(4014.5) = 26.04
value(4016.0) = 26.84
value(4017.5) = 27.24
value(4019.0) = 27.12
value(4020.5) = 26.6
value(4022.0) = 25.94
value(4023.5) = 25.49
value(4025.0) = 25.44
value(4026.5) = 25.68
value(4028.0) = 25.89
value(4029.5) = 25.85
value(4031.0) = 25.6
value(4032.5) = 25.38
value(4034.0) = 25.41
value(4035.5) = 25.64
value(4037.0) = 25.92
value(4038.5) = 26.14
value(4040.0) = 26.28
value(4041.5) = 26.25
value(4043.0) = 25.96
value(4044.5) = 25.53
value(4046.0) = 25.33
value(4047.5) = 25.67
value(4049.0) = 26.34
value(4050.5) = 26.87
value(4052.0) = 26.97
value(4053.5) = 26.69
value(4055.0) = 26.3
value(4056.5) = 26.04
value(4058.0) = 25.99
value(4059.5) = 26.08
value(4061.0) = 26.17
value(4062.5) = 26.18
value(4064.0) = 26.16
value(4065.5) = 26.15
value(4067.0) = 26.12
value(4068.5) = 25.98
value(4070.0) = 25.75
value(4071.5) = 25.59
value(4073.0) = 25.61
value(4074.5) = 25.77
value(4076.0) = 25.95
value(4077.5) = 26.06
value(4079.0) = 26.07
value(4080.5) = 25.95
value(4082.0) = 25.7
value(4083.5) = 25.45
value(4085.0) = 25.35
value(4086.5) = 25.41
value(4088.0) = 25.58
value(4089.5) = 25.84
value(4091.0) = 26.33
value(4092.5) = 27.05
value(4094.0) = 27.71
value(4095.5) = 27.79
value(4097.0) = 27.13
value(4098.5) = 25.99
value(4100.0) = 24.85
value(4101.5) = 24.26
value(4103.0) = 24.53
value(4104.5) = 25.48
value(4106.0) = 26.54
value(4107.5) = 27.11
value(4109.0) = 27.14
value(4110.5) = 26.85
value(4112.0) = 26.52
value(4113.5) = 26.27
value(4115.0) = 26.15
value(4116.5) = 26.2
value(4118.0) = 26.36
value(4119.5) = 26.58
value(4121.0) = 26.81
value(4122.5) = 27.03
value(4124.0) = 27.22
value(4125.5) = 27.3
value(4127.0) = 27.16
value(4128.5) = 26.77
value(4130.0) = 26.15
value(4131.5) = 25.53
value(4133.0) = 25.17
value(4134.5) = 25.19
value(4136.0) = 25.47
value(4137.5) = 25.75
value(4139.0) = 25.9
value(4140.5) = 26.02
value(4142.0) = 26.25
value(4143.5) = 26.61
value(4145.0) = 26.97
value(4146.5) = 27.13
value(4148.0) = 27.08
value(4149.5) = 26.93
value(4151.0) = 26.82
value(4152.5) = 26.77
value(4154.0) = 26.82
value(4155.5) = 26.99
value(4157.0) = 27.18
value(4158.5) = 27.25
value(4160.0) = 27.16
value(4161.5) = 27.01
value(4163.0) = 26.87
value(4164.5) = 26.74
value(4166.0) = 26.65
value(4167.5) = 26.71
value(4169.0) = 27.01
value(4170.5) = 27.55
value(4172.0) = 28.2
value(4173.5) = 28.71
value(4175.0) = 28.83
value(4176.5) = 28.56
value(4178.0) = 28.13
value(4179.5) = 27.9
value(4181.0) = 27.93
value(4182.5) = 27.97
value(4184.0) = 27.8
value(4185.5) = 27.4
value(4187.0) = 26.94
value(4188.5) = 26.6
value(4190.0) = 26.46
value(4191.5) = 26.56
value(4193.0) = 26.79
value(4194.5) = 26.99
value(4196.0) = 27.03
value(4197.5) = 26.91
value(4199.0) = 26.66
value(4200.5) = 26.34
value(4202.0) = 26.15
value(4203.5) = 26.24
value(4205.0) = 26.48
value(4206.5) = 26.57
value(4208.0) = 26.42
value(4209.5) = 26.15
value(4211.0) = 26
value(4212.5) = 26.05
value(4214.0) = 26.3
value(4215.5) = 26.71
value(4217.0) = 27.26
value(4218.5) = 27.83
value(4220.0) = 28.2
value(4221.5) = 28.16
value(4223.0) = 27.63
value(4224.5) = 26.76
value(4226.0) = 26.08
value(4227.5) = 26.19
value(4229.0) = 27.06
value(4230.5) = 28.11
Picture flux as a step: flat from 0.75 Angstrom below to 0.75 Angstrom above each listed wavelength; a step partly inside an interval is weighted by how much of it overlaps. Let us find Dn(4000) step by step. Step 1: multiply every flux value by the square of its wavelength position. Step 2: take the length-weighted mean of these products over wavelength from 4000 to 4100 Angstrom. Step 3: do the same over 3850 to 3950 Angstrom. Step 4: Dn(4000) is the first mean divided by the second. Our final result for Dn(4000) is 1.3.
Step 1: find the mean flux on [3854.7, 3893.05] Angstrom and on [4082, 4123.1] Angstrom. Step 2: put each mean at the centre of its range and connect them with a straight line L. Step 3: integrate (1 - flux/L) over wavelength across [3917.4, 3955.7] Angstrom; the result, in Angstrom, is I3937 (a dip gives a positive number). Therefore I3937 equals 5.2 Angstrom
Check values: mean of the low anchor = 22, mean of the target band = 20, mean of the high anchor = 26.2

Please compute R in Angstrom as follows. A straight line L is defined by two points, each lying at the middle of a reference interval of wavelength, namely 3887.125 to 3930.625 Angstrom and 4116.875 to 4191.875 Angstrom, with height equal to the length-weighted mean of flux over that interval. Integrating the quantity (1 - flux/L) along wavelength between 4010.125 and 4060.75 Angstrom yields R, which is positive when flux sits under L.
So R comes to -2.9 Angstrom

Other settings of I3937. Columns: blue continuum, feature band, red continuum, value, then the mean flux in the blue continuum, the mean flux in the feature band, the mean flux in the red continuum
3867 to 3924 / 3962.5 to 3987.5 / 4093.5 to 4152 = 2.8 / 22.5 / 21.2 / 26.4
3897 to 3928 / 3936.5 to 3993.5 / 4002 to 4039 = 5.0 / 23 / 22.1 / 25.6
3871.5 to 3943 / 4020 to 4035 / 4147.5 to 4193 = -1.2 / 20.9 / 25.7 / 27.3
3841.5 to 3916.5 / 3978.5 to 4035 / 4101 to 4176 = -2.2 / 22.6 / 25.5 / 26.6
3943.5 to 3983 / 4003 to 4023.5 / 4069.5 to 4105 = -1.9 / 21.7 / 25.6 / 25.9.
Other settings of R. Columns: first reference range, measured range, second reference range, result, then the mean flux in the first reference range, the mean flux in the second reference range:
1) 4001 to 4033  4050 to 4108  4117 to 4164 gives 0.1 Angstrom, 25.6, 26.6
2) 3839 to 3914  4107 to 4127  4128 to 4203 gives -0.4 Angstrom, 22.5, 26.9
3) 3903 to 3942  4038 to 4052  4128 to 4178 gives -1.4 Angstrom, 20.1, 26.8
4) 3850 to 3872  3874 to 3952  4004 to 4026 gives 8.1 Angstrom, 22.6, 25.6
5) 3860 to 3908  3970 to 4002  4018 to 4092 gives 0.2 Angstrom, 22.1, 26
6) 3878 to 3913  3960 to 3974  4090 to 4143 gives 3.6 Angstrom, 22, 26.3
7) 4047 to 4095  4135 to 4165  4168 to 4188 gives 0.8 Angstrom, 26.1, 27.9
